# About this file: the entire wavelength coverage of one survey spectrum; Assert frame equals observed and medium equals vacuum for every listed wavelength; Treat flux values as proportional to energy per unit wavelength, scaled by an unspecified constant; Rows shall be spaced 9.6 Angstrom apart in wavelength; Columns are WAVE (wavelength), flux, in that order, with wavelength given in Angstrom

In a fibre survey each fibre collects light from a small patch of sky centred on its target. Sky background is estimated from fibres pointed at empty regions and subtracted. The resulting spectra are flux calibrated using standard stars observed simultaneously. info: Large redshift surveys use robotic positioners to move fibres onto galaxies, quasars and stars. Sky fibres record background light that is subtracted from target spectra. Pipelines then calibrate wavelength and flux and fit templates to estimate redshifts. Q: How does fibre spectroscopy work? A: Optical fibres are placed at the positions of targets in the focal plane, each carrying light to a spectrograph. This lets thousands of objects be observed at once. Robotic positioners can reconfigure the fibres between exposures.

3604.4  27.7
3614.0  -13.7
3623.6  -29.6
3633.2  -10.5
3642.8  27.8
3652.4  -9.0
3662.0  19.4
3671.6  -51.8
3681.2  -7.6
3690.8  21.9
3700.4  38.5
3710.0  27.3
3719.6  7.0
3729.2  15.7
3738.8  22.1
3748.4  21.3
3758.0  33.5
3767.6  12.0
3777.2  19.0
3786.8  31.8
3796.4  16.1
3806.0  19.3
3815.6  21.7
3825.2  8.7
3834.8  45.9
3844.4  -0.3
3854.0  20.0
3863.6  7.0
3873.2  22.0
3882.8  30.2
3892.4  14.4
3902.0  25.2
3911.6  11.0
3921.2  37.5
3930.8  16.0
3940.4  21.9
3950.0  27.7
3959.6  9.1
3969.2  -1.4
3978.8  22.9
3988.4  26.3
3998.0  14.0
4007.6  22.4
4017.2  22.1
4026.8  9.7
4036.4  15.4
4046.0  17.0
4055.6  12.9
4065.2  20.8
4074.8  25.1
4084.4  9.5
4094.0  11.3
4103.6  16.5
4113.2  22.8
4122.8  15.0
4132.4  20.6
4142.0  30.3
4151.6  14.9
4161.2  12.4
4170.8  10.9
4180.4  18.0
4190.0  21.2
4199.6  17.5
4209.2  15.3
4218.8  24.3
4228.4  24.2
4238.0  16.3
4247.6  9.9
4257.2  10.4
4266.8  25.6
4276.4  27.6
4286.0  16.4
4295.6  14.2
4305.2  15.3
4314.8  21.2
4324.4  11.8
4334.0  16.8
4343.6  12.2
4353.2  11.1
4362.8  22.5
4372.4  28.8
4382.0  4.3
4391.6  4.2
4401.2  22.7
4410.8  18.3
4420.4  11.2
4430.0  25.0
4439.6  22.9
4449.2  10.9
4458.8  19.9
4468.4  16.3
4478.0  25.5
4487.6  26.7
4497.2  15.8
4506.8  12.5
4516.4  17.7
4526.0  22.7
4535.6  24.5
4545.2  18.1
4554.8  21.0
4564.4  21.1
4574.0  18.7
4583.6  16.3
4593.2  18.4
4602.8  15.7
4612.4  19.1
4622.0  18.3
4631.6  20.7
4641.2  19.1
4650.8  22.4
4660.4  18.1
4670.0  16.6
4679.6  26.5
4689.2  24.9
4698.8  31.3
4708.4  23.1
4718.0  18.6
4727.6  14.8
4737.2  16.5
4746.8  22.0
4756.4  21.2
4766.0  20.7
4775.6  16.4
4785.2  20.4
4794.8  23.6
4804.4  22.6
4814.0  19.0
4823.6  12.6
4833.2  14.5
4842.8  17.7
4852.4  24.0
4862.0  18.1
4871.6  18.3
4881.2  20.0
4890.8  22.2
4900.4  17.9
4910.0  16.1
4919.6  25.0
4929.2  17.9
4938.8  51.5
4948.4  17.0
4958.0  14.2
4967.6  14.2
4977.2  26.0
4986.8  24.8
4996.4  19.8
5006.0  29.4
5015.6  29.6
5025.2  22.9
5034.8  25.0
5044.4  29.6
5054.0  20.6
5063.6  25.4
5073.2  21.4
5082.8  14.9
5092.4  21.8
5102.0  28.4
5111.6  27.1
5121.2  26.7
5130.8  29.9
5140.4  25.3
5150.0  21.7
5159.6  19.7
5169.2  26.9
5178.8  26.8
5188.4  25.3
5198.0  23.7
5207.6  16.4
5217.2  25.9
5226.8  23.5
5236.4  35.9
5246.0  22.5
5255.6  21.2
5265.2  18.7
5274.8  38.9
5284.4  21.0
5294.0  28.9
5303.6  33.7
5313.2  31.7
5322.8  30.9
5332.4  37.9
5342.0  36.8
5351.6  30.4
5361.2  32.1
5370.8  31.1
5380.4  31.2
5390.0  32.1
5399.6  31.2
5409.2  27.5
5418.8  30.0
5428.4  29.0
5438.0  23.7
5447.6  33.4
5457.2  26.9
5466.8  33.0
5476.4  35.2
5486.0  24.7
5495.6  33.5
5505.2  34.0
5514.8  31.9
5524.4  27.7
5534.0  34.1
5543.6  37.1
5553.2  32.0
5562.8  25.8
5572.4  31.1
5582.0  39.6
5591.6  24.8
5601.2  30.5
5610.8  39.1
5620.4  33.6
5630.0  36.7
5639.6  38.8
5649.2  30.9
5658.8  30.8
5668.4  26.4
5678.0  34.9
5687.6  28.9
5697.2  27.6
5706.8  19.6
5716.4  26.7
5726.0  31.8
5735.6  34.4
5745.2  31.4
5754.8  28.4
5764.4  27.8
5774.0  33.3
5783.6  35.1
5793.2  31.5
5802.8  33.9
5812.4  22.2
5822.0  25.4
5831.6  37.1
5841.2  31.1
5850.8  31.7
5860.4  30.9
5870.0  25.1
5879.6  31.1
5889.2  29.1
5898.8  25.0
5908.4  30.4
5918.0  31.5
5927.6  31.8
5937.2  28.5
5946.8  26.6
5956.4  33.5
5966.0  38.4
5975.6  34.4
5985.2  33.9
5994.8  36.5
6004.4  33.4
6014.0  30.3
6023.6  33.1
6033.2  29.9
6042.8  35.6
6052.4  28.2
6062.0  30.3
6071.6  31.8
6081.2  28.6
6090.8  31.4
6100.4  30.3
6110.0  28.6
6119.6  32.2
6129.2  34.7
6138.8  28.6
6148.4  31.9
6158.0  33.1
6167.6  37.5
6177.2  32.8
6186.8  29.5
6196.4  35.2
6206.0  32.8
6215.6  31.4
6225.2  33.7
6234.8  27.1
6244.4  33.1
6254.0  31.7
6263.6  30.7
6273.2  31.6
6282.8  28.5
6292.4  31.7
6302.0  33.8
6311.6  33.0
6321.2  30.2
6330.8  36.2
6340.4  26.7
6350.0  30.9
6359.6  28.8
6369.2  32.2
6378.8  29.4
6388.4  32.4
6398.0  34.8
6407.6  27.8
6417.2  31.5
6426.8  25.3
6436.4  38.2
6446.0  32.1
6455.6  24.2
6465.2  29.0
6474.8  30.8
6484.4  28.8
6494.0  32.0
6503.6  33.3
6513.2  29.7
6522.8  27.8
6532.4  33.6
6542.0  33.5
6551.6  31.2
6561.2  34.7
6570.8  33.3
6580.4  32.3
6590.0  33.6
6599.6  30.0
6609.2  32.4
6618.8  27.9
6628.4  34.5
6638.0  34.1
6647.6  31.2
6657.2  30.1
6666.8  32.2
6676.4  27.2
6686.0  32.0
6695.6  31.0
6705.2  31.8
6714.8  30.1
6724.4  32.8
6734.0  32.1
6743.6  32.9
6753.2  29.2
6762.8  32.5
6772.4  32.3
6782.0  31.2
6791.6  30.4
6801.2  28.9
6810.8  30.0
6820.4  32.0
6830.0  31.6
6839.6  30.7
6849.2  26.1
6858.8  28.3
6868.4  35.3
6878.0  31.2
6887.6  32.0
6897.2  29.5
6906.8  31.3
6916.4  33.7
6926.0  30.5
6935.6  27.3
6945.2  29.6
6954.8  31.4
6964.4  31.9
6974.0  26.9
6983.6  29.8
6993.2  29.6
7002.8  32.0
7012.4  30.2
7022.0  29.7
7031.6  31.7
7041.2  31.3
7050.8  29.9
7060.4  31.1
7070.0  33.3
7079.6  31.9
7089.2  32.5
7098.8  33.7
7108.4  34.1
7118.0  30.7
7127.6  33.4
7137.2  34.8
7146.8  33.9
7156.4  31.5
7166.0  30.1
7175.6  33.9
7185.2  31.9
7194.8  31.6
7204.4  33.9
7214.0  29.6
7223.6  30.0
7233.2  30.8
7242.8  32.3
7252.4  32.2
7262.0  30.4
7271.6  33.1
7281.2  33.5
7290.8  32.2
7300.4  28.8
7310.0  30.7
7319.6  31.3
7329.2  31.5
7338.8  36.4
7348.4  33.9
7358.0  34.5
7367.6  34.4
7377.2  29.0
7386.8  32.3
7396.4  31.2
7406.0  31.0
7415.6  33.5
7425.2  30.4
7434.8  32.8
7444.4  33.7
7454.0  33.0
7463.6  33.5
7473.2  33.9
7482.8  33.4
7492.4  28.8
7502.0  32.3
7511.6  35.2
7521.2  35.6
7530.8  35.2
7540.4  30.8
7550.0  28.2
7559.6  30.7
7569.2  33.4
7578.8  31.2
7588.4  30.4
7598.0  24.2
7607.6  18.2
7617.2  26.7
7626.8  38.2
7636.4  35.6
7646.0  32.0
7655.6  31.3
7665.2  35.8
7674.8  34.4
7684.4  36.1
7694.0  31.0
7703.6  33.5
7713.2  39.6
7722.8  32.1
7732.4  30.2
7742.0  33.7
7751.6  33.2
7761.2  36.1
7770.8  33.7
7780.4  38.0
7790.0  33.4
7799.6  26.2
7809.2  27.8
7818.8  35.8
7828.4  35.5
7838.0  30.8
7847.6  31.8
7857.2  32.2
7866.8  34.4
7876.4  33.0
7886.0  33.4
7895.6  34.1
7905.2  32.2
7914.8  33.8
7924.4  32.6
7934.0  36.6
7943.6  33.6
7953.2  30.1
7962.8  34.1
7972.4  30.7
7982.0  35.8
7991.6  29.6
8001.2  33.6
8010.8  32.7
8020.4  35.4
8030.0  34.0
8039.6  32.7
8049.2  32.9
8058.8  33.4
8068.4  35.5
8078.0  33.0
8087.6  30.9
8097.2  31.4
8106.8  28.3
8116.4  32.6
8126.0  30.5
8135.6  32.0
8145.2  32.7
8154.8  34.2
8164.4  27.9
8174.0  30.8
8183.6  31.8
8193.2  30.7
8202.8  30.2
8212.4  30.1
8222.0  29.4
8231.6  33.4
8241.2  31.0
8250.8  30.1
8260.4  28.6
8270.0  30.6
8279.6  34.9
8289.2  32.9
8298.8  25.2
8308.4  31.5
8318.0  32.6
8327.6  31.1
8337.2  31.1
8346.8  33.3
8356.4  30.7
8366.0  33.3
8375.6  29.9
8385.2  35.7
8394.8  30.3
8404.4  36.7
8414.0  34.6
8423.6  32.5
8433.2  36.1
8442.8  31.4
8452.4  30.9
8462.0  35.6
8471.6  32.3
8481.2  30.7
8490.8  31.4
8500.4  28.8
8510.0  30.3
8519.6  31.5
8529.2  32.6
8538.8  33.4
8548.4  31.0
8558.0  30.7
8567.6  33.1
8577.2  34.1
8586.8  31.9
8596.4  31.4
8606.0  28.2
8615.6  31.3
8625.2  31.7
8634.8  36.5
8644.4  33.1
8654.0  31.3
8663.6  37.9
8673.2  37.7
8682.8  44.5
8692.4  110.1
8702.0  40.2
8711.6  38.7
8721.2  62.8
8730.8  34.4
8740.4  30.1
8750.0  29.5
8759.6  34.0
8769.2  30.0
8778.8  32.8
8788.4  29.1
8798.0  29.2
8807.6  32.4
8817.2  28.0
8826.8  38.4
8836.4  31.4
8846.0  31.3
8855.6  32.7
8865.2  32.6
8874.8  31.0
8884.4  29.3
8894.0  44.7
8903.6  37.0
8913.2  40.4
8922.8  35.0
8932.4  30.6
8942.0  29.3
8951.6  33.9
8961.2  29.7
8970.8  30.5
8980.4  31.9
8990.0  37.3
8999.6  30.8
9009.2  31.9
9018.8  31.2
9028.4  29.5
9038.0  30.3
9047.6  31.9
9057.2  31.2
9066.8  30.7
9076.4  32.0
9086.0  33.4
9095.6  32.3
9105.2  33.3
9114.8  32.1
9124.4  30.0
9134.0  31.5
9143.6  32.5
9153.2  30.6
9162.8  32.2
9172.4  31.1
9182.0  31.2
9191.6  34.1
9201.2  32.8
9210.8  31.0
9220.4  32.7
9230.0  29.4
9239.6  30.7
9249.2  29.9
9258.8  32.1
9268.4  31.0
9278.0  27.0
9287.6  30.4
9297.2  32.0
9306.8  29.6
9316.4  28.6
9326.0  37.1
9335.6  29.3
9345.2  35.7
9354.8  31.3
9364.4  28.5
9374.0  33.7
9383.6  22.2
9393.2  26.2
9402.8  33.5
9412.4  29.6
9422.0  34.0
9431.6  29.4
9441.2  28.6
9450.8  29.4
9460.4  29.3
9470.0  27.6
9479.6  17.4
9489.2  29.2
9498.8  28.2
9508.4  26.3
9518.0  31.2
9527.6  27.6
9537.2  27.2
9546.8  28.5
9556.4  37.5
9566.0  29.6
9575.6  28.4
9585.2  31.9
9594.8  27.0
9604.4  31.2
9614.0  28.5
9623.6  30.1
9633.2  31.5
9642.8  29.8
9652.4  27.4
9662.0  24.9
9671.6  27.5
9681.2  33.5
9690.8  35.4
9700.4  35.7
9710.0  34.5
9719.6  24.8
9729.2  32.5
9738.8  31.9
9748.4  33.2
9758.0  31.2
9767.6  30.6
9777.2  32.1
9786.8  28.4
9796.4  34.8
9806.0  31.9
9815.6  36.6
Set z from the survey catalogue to 0.32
